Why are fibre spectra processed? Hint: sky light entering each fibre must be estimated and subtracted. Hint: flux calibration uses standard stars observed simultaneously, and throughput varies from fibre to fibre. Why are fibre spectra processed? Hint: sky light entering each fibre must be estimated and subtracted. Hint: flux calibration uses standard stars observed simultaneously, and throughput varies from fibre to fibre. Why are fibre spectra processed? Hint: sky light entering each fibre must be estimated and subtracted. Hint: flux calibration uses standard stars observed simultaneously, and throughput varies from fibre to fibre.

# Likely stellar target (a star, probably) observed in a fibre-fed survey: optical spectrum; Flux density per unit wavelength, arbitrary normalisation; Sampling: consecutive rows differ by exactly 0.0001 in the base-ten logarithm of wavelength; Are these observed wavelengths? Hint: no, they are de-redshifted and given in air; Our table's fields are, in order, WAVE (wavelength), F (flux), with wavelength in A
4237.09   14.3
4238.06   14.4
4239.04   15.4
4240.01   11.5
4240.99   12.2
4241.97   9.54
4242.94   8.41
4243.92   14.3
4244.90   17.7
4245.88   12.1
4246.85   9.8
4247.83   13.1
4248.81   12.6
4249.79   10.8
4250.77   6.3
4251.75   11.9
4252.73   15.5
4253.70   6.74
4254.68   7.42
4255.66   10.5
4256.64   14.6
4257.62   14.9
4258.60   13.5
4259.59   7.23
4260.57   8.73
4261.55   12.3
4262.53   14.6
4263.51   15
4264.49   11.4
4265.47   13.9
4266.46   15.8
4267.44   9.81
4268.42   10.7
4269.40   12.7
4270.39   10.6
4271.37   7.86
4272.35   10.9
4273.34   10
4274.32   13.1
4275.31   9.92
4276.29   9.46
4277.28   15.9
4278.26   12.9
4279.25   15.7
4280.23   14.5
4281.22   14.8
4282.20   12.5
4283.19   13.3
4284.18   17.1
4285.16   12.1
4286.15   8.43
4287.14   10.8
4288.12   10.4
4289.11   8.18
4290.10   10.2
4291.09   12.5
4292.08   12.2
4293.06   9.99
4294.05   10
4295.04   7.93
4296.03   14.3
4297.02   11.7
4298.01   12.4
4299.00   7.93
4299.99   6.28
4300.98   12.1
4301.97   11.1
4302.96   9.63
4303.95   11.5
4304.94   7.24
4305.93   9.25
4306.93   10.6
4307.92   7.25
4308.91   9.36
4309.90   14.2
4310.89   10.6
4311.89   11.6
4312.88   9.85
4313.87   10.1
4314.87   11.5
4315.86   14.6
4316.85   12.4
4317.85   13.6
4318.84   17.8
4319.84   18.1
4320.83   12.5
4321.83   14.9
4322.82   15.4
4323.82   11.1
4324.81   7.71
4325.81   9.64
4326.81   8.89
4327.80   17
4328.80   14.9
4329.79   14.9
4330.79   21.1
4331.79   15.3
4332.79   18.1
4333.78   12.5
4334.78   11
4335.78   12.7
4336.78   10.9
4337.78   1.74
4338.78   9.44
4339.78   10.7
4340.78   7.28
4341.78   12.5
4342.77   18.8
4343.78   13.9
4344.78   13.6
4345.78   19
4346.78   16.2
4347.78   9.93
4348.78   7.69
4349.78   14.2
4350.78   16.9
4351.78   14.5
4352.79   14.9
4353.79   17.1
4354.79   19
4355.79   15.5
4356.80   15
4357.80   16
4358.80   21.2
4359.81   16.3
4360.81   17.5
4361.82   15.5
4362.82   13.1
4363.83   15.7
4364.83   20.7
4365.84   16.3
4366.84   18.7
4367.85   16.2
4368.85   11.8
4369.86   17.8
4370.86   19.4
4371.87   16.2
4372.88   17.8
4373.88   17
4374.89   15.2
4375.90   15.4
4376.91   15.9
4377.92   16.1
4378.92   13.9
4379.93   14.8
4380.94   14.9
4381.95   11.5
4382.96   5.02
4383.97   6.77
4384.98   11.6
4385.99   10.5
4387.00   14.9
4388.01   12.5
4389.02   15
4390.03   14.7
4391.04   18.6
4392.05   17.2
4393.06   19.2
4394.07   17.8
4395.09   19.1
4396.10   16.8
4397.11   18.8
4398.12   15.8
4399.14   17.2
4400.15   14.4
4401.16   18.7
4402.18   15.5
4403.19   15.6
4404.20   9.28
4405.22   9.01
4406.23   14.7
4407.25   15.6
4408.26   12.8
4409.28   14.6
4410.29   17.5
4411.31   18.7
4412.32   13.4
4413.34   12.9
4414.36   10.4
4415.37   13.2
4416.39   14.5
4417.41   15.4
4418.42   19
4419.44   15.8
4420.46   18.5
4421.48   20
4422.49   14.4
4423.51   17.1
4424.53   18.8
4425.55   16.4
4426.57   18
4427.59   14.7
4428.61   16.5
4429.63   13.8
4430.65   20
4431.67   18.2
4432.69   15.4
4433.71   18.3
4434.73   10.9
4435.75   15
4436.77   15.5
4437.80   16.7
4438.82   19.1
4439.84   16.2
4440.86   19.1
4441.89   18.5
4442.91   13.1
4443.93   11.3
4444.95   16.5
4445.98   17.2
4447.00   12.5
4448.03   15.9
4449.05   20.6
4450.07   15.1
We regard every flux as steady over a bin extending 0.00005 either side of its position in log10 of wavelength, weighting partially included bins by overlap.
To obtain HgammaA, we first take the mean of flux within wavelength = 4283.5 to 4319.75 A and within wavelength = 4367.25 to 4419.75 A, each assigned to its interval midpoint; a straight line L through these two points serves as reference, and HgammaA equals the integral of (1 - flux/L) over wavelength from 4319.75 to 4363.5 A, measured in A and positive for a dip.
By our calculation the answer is -3.9 A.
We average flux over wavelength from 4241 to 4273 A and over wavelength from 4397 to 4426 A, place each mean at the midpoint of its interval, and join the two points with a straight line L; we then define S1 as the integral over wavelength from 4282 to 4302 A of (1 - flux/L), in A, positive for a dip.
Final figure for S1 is 2.3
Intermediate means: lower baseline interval 11.6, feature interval 11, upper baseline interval 15.4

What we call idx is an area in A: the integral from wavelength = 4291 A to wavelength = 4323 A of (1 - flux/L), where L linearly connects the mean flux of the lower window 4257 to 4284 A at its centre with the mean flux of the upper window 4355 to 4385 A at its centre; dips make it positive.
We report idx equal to 4.8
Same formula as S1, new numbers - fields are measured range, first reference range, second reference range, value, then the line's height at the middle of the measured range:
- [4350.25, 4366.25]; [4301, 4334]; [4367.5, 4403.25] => -2.7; 14.2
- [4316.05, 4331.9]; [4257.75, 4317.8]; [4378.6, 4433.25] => -1.9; 12.6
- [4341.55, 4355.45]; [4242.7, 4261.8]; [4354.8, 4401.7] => -0.2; 14.7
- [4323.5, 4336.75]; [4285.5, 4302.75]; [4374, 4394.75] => -1.7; 11.9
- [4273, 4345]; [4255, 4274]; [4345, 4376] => 9.3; 13.8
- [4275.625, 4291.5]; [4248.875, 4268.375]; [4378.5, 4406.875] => -0.3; 12.2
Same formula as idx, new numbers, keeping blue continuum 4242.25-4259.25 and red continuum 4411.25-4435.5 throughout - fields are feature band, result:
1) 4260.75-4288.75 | 0.0 A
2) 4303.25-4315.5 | 2.7 A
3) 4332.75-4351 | 2.2 A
